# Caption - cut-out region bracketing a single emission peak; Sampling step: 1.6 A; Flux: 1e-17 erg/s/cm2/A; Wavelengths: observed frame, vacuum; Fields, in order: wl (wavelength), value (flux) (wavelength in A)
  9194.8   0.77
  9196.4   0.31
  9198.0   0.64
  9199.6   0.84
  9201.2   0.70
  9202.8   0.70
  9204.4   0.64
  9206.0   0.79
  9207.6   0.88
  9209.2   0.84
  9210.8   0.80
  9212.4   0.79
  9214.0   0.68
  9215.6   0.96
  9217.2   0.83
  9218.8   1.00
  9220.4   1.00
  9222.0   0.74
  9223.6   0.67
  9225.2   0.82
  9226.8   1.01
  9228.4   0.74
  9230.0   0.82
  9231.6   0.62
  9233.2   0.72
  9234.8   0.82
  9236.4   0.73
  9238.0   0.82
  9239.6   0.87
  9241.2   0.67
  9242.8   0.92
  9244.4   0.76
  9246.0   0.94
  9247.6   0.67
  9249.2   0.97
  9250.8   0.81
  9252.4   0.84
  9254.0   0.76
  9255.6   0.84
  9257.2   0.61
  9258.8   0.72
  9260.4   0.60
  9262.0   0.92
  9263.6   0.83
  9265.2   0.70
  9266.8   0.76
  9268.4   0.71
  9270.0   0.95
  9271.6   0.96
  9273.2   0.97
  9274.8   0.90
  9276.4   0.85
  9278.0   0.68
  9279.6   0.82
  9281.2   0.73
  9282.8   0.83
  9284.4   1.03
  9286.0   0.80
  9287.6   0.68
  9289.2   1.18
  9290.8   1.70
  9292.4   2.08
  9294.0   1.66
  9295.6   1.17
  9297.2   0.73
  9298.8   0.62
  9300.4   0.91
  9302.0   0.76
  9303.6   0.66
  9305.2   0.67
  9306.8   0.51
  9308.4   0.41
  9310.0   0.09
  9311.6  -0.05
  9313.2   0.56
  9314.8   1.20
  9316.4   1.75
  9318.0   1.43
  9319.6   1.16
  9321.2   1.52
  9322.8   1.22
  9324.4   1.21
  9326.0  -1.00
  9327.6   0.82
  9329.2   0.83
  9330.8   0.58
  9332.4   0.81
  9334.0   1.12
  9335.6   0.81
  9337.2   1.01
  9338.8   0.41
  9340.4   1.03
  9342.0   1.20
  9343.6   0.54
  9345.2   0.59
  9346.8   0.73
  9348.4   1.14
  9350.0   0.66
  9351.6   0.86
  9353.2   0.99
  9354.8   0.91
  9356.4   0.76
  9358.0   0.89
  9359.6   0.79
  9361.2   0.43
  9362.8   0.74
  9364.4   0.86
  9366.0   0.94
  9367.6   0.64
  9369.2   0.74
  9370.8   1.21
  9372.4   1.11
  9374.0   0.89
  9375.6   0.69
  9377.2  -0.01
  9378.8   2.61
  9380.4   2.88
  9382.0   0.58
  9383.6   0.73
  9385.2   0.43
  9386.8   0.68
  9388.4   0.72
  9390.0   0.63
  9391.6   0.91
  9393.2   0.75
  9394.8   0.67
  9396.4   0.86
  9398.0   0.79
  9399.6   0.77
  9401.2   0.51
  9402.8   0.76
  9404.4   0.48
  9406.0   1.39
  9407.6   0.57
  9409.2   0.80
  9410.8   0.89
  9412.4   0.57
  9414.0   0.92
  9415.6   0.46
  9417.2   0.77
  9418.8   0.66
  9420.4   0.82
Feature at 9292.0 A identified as H-alpha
